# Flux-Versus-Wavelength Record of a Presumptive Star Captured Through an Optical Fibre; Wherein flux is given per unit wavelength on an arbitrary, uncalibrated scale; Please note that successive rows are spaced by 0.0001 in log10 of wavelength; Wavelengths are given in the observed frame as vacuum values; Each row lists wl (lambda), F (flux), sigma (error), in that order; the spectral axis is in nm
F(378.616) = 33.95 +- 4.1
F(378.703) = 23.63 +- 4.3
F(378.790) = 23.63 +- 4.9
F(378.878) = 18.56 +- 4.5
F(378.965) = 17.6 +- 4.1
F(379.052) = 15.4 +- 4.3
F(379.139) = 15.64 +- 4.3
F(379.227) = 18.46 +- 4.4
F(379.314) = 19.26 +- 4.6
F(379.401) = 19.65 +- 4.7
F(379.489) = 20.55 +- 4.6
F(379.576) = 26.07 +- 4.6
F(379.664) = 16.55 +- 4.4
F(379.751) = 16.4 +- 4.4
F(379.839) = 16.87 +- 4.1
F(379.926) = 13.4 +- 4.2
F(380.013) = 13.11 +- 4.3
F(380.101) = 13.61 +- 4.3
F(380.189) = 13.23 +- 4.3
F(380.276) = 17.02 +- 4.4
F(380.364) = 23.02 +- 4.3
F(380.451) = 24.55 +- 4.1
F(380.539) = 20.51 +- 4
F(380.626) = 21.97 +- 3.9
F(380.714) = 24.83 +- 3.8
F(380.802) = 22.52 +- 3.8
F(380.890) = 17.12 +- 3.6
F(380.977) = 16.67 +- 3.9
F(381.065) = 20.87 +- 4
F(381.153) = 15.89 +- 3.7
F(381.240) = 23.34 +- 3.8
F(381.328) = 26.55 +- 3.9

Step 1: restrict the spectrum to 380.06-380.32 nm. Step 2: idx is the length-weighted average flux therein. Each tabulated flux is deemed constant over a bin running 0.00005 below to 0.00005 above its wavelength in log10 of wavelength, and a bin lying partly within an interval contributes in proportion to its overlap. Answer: 14.6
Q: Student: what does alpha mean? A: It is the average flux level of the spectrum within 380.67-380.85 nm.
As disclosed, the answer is 23.4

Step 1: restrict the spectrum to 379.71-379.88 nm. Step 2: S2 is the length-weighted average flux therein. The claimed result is 16.6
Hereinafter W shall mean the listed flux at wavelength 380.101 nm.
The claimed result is 13.61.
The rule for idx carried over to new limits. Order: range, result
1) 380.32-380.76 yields 23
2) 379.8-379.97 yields 15.2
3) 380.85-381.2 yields 17.8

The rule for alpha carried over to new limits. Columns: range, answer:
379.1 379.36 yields 17.8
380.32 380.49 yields 23.8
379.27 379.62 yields 21.4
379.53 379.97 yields 17.9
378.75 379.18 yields 18.1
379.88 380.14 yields 13.4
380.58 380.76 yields 23.3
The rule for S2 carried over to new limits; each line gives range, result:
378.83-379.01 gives 18.1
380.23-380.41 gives 20.1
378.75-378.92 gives 21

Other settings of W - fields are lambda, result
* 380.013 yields 13.11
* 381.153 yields 15.89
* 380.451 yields 24.55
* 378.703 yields 23.63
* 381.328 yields 26.55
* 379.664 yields 16.55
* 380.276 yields 17.02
